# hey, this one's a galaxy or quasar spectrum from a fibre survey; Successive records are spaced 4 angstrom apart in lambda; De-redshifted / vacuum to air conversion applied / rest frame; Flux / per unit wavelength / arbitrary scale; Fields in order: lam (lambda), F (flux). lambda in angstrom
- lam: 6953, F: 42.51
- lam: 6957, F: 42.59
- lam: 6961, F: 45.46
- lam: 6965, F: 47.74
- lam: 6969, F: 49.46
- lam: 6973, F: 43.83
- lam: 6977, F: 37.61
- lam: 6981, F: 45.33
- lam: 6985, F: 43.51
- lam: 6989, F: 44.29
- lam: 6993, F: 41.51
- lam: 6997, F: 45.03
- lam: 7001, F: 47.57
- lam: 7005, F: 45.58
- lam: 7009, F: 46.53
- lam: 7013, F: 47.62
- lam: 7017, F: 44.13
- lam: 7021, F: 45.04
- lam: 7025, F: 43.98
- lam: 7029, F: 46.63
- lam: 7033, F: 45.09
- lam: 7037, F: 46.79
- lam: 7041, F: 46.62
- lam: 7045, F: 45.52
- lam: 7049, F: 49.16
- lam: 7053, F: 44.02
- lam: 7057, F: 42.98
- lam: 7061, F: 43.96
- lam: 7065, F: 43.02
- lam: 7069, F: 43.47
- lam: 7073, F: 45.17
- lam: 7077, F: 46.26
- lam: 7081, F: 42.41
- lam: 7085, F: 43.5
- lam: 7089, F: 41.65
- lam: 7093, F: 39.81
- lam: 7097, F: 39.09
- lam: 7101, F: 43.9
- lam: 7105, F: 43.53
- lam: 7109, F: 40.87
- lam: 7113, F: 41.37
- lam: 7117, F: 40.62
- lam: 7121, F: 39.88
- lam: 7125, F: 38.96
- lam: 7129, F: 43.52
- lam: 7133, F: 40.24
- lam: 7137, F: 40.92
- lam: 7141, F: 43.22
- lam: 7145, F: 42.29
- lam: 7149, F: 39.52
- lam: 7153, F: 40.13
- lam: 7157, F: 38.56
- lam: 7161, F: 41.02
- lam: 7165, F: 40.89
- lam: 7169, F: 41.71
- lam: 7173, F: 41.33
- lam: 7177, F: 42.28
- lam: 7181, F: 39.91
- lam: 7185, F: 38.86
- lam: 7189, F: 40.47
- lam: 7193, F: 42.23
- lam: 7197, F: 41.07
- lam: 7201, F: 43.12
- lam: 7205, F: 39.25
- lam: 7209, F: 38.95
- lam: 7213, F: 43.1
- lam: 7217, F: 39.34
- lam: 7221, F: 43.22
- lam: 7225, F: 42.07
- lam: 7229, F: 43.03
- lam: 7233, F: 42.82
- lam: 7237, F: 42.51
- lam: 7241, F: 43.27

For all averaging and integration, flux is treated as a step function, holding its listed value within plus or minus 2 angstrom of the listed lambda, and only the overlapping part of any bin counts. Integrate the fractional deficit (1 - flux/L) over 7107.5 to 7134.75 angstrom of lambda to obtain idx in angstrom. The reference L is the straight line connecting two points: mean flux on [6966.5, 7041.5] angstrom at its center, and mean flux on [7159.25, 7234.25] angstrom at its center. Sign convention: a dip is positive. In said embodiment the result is 1.3 angstrom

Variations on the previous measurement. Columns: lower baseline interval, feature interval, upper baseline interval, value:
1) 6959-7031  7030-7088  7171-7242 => -1.1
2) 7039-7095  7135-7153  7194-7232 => 0.6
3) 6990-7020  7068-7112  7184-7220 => 0.8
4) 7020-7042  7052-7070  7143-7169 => 0.4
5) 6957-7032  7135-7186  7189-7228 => 1.6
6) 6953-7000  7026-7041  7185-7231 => -0.9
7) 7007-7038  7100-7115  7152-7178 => 0.2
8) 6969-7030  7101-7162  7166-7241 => 2.2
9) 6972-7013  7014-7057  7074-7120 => -2.2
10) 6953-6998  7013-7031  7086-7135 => -0.9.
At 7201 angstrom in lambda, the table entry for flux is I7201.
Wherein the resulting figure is 43.12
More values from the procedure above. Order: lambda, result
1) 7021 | 45.04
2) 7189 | 40.47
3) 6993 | 41.51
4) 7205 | 39.25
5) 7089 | 41.65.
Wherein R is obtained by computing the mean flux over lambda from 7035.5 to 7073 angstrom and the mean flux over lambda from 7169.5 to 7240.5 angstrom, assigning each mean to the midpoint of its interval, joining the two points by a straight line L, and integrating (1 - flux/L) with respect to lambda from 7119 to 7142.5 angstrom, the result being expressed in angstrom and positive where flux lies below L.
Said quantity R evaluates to 1.2 angstrom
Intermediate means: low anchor 45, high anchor 41.4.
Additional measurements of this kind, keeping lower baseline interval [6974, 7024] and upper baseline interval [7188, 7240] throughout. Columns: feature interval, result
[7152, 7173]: 0.9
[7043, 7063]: -0.6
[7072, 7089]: -0.2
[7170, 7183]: 0.3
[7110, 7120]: 0.5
